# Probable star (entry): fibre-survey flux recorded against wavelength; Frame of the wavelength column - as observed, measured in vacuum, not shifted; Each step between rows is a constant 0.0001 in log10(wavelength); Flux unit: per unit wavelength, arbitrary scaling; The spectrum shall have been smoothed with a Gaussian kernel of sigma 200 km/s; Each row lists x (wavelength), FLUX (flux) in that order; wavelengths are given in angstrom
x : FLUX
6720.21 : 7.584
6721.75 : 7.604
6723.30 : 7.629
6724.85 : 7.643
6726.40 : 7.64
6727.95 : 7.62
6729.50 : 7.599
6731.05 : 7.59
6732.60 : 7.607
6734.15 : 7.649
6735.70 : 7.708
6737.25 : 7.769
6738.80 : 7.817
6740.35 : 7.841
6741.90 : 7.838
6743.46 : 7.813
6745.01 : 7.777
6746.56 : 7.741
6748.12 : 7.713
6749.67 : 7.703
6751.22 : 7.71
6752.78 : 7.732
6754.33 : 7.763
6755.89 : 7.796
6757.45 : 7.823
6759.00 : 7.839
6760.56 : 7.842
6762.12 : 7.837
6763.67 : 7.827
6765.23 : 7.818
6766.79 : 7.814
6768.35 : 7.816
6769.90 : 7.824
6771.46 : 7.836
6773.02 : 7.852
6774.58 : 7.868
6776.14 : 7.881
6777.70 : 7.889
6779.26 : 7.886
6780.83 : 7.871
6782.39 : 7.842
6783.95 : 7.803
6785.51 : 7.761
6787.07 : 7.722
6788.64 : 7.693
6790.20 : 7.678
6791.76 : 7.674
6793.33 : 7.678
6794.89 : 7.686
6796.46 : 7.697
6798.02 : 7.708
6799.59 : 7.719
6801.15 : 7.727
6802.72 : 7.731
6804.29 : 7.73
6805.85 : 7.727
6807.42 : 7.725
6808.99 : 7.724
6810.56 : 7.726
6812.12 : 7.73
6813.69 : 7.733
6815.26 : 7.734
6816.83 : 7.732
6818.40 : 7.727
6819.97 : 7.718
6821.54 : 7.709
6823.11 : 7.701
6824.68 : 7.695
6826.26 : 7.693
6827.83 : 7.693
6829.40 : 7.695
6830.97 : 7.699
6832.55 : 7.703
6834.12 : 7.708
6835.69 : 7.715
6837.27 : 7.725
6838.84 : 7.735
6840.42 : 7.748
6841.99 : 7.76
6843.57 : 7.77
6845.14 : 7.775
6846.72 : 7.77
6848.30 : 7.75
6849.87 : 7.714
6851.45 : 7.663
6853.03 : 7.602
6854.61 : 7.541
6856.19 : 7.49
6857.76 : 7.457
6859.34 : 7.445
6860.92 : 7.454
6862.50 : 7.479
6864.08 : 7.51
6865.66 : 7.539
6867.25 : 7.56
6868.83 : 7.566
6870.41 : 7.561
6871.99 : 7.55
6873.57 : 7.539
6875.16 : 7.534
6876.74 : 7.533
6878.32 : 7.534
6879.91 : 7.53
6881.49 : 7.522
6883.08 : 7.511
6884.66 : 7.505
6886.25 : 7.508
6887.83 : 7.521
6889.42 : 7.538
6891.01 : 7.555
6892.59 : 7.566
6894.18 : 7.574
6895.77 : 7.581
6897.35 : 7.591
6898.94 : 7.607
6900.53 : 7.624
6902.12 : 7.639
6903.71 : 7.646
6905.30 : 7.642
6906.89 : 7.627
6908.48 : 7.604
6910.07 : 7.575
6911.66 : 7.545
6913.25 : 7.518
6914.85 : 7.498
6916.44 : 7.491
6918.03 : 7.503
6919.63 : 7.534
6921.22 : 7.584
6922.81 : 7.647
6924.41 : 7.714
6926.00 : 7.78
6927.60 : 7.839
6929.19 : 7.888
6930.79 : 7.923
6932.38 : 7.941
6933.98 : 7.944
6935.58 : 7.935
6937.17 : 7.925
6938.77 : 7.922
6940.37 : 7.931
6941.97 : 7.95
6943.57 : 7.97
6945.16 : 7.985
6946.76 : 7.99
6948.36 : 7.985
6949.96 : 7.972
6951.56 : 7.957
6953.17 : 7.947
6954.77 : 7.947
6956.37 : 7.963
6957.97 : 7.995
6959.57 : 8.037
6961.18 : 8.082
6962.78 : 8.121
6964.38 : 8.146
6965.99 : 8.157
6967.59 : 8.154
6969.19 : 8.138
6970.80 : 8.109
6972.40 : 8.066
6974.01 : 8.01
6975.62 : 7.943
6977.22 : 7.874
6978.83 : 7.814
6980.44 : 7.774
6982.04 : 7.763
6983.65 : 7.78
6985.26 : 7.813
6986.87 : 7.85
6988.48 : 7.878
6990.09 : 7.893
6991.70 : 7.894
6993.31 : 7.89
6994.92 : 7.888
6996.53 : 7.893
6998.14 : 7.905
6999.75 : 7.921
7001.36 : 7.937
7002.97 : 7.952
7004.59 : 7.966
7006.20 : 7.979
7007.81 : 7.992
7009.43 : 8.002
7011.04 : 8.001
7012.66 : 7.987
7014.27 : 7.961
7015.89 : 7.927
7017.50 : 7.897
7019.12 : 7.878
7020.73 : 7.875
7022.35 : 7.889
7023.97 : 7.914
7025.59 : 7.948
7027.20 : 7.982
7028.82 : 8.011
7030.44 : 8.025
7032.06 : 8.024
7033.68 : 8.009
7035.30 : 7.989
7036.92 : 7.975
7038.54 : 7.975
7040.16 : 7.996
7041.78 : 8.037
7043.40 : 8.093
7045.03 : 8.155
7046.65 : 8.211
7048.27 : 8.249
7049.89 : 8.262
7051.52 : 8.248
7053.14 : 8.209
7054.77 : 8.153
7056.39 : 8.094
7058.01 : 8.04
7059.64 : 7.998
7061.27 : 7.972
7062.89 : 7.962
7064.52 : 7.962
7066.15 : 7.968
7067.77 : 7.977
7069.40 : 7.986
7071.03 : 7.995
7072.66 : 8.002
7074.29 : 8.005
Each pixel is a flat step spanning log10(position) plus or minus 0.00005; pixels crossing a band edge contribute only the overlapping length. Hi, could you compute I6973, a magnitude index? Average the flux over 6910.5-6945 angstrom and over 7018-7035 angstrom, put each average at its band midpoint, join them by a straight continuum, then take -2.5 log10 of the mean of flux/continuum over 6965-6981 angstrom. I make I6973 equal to -0.02 mag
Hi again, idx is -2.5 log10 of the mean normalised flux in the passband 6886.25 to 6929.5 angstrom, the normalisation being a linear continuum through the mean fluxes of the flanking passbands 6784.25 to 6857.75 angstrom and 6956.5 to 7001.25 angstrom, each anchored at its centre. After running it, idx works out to 0.03 mag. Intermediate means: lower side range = 7.71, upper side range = 7.96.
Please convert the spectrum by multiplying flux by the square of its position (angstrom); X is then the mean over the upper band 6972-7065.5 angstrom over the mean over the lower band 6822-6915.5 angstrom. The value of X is 1.1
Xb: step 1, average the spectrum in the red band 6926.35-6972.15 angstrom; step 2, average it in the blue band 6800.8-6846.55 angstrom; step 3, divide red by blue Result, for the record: 1.04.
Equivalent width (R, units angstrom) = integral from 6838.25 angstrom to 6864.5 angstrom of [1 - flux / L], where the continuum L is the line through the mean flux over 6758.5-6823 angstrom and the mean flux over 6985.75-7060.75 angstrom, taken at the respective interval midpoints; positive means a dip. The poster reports 0.7 angstrom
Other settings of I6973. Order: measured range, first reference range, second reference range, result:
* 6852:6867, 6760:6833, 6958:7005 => 0.045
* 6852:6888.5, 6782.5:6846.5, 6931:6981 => 0.043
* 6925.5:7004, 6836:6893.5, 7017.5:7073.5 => -0.016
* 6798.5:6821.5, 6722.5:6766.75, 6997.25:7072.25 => 0.010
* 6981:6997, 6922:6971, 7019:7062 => 0.021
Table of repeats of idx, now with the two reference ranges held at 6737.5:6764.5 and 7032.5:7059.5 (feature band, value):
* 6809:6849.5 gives 0.02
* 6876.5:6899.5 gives 0.05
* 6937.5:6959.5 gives 0.00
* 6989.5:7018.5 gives 0.02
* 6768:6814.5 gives 0.01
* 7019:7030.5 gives 0.02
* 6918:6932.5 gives 0.03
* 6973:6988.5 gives 0.03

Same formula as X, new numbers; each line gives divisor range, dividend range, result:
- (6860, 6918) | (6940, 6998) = 1.08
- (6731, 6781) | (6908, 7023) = 1.08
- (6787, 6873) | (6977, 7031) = 1.08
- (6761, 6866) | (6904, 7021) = 1.07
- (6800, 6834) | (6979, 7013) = 1.08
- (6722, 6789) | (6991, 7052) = 1.11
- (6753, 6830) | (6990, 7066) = 1.10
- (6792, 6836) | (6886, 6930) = 1.01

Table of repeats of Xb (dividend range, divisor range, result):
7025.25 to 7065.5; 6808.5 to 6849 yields 1.04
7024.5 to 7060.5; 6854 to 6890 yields 1.07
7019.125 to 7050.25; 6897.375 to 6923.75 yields 1.06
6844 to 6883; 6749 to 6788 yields 0.97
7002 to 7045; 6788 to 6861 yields 1.04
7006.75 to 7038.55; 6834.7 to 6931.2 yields 1.05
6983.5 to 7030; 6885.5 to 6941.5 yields 1.03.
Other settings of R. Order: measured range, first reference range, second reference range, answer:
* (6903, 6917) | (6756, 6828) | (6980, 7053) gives 0.5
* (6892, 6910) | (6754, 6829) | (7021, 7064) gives 0.6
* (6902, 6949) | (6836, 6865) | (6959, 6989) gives 0.5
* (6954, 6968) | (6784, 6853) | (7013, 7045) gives -0.3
